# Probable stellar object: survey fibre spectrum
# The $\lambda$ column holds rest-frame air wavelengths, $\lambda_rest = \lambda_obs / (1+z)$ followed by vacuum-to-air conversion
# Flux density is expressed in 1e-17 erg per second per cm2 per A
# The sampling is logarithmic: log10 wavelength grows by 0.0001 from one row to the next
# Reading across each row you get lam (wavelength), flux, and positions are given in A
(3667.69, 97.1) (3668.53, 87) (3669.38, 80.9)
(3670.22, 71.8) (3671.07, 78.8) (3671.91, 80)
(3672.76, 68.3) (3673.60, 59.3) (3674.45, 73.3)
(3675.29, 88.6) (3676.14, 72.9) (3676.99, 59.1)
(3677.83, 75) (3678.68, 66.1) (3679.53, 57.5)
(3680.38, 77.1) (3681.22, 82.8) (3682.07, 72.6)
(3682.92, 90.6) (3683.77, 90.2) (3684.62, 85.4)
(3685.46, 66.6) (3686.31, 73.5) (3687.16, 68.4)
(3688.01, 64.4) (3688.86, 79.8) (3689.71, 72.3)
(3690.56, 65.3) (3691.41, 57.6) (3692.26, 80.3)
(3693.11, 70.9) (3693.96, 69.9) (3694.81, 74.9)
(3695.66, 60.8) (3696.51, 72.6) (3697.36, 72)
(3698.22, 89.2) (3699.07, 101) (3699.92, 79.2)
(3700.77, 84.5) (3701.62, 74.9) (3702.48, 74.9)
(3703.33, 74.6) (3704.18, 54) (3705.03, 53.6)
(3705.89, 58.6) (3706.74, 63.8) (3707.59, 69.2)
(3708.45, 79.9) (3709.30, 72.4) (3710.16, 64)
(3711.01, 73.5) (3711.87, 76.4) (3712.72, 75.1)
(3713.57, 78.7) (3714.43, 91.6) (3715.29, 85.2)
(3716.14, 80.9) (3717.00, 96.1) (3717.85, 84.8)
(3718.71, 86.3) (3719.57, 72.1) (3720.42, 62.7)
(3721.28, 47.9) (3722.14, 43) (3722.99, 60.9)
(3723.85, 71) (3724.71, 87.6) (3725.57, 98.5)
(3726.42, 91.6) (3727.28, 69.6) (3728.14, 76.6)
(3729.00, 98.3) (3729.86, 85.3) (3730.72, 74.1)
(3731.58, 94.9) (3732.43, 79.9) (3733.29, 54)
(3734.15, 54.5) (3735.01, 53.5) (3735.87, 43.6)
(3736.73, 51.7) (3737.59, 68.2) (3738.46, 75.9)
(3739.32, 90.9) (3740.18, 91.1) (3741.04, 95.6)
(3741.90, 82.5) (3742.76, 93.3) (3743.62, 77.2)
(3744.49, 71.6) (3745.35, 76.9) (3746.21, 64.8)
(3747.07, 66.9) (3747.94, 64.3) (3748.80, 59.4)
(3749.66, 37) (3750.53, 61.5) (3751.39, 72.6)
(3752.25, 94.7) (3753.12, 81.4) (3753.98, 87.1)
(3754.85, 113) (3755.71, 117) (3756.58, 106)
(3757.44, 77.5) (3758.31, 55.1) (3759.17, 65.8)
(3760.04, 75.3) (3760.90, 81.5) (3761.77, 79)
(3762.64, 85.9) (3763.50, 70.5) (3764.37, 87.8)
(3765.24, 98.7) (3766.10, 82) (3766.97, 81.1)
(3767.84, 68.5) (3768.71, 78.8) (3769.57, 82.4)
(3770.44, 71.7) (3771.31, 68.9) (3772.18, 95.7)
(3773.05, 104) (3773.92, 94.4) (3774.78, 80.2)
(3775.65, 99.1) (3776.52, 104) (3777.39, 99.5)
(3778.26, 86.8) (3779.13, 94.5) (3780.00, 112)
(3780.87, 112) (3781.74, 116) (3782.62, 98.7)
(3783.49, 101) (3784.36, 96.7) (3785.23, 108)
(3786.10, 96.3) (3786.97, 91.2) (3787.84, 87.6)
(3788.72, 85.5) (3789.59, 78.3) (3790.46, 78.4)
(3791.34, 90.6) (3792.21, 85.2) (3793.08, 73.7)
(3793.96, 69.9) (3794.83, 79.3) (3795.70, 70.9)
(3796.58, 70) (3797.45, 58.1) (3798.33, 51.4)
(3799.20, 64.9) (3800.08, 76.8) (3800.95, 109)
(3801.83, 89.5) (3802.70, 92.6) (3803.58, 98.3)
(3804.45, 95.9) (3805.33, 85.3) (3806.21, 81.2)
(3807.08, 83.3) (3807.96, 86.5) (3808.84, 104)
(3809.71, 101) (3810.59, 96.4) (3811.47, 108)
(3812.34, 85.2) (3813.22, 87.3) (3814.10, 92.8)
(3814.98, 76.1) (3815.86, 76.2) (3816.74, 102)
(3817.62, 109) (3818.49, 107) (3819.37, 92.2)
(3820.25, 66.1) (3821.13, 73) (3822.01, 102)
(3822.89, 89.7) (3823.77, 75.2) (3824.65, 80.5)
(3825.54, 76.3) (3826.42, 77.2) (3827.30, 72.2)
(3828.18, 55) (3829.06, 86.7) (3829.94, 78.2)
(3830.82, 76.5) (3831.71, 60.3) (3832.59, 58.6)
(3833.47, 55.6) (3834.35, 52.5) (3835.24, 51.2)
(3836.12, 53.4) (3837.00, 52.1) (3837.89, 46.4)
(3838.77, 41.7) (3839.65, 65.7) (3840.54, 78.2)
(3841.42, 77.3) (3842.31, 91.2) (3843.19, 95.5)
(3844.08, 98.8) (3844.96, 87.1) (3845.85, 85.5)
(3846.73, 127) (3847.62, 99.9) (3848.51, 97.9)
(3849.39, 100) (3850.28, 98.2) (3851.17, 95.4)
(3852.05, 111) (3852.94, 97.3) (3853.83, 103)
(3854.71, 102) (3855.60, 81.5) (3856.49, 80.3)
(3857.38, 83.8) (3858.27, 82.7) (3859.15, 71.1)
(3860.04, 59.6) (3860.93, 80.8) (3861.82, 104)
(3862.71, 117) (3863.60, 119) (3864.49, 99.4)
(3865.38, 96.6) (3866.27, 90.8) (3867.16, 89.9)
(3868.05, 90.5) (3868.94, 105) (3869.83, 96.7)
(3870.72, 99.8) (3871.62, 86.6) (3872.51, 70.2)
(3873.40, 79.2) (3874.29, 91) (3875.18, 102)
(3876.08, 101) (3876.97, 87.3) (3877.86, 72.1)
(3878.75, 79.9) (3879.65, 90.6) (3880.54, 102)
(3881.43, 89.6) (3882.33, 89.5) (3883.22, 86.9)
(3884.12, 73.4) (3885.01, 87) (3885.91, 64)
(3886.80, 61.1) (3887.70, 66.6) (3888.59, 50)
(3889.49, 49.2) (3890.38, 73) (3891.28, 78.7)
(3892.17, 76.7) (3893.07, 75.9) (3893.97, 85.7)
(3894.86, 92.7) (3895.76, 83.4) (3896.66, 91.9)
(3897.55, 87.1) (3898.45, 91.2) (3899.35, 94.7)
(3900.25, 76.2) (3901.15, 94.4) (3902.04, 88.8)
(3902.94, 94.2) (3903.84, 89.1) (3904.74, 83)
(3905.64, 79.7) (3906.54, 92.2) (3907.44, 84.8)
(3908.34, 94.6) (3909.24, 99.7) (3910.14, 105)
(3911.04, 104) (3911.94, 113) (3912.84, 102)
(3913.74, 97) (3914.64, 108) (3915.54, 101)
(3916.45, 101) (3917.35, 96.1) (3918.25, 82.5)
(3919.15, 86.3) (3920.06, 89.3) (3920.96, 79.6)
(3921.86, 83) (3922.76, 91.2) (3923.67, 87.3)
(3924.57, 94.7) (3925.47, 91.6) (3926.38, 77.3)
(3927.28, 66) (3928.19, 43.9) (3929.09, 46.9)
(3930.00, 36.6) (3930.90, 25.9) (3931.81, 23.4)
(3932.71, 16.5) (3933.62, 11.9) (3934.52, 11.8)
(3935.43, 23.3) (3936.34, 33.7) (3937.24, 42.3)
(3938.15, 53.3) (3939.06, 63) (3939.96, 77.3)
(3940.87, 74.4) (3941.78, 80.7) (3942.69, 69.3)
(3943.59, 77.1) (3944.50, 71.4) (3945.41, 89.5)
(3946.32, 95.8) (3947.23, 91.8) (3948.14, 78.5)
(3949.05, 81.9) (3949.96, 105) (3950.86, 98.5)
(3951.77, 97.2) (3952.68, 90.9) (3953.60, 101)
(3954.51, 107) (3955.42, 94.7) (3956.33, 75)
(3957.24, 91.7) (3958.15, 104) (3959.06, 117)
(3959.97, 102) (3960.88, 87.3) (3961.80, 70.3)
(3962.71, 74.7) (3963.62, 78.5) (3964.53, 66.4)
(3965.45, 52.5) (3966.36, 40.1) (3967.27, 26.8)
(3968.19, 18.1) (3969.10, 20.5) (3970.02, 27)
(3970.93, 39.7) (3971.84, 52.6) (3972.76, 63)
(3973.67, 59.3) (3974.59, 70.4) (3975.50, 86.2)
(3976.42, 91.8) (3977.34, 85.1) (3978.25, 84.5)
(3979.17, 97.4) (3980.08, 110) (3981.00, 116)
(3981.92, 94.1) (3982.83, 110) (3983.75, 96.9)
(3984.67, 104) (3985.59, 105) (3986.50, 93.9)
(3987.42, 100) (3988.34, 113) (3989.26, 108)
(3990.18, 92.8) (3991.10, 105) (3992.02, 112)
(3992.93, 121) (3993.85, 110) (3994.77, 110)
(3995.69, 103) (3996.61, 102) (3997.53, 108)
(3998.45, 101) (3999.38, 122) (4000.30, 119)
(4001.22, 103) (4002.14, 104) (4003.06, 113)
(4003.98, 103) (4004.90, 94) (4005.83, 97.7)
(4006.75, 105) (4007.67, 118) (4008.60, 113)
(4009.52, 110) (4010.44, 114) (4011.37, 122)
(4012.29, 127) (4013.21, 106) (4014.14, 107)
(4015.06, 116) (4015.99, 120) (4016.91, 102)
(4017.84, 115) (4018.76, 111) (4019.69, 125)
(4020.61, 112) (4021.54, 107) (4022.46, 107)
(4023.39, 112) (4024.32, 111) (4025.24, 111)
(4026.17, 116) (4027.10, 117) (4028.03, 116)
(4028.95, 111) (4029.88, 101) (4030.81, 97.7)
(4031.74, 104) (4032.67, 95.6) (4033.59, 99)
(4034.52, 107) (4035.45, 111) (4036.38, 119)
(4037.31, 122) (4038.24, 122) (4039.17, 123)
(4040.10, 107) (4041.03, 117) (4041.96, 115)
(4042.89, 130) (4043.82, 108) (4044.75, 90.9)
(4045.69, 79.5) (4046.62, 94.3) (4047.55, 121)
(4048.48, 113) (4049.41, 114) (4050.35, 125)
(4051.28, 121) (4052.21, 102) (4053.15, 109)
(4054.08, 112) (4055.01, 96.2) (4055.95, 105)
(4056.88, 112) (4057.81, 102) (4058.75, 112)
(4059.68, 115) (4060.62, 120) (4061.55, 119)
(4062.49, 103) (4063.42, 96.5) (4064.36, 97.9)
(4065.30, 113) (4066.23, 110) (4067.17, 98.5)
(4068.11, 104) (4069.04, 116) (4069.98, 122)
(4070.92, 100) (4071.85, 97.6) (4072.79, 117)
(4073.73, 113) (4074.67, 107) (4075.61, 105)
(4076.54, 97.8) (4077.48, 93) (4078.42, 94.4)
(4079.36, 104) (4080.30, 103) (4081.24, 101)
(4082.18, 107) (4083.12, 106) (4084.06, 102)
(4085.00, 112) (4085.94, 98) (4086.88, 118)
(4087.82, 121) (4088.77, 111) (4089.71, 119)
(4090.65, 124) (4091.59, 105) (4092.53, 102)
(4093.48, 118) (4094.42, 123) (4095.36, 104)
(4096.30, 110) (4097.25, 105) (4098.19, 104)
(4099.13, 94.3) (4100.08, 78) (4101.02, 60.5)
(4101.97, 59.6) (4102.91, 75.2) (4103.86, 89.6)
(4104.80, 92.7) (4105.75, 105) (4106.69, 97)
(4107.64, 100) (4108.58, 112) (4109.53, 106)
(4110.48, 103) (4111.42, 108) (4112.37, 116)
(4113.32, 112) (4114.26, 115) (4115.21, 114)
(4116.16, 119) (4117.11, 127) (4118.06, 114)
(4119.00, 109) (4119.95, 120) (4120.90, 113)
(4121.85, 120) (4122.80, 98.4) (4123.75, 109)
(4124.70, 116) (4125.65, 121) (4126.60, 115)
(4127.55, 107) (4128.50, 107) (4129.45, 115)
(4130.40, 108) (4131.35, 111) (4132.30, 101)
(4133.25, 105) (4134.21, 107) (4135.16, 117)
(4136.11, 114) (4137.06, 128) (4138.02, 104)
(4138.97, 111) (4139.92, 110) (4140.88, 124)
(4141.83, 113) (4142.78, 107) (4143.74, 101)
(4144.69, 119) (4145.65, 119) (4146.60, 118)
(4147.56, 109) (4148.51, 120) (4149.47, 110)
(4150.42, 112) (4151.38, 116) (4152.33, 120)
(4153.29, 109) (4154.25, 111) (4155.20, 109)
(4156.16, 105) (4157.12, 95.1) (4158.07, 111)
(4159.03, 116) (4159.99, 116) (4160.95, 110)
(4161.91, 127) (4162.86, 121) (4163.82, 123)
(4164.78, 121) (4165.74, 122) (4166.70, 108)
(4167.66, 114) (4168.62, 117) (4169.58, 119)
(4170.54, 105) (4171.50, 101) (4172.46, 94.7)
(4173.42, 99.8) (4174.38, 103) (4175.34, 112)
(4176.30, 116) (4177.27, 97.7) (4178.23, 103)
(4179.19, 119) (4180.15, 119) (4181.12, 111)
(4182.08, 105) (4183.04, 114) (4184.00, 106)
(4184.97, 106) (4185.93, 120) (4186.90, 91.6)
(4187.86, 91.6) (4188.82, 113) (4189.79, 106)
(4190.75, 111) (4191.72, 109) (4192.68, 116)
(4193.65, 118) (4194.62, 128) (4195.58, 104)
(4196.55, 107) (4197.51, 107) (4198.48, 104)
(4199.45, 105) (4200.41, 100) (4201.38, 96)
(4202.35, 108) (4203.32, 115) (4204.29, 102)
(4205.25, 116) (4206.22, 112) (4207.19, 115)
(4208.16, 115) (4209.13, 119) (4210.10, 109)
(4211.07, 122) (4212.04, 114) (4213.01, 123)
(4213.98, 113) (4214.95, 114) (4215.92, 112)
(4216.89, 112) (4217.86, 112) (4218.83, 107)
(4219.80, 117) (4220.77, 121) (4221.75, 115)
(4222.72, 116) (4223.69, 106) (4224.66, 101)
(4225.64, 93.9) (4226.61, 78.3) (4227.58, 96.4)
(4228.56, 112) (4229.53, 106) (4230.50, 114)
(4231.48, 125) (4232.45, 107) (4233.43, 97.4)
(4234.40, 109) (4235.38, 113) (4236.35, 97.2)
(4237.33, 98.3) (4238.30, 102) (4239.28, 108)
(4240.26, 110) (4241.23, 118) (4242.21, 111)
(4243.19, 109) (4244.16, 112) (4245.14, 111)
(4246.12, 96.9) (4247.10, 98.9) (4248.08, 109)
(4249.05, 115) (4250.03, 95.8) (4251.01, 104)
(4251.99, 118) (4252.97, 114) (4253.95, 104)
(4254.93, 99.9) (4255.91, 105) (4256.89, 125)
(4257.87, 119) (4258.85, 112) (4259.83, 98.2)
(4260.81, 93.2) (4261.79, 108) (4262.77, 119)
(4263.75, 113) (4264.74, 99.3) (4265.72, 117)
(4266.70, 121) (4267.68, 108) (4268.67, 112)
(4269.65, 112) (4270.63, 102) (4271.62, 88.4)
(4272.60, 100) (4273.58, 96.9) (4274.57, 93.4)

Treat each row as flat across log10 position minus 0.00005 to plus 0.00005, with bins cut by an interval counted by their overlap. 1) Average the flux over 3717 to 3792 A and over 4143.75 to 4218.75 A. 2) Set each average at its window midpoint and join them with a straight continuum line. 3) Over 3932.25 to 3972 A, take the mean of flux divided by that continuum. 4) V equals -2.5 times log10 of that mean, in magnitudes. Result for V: 0.37 mag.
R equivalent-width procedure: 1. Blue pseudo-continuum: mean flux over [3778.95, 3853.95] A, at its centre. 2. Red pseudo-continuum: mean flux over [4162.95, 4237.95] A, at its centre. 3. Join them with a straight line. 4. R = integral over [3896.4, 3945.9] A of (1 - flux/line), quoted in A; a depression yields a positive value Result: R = 8.4 A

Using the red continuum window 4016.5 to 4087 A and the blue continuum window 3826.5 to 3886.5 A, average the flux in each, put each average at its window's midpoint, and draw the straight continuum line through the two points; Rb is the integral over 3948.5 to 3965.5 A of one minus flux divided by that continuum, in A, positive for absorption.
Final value 1.17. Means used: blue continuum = 84.3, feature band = 90.1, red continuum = 109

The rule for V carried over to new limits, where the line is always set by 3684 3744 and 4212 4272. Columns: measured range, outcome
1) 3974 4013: -0.13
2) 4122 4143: -0.10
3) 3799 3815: -0.13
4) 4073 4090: -0.09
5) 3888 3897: 0.14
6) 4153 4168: -0.11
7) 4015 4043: -0.18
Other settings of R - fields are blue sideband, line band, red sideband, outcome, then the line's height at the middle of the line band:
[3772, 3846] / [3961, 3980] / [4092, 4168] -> 6.9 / 96.6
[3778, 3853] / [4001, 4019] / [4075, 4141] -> -2.0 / 99.3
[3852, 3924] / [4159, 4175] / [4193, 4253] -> -1.1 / 106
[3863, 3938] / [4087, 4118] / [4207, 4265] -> -2.2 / 97.4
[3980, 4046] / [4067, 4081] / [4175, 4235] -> 0.6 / 109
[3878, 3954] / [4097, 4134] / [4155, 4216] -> -0.9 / 102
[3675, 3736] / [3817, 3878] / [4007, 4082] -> 2.8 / 88.8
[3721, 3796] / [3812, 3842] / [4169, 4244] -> 3.9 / 85.7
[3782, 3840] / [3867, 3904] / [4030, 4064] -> 2.3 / 89.7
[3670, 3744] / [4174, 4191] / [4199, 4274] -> -0.5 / 105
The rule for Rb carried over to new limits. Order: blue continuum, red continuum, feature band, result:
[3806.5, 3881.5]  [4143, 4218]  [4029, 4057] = -2.3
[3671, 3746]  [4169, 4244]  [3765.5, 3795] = -3.9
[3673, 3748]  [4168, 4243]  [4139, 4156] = -1.3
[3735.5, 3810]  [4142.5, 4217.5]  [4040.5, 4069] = -1.7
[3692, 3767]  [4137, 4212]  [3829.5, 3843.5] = 3.3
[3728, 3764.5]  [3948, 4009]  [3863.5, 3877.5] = -1.6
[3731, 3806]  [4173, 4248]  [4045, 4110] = -2.5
